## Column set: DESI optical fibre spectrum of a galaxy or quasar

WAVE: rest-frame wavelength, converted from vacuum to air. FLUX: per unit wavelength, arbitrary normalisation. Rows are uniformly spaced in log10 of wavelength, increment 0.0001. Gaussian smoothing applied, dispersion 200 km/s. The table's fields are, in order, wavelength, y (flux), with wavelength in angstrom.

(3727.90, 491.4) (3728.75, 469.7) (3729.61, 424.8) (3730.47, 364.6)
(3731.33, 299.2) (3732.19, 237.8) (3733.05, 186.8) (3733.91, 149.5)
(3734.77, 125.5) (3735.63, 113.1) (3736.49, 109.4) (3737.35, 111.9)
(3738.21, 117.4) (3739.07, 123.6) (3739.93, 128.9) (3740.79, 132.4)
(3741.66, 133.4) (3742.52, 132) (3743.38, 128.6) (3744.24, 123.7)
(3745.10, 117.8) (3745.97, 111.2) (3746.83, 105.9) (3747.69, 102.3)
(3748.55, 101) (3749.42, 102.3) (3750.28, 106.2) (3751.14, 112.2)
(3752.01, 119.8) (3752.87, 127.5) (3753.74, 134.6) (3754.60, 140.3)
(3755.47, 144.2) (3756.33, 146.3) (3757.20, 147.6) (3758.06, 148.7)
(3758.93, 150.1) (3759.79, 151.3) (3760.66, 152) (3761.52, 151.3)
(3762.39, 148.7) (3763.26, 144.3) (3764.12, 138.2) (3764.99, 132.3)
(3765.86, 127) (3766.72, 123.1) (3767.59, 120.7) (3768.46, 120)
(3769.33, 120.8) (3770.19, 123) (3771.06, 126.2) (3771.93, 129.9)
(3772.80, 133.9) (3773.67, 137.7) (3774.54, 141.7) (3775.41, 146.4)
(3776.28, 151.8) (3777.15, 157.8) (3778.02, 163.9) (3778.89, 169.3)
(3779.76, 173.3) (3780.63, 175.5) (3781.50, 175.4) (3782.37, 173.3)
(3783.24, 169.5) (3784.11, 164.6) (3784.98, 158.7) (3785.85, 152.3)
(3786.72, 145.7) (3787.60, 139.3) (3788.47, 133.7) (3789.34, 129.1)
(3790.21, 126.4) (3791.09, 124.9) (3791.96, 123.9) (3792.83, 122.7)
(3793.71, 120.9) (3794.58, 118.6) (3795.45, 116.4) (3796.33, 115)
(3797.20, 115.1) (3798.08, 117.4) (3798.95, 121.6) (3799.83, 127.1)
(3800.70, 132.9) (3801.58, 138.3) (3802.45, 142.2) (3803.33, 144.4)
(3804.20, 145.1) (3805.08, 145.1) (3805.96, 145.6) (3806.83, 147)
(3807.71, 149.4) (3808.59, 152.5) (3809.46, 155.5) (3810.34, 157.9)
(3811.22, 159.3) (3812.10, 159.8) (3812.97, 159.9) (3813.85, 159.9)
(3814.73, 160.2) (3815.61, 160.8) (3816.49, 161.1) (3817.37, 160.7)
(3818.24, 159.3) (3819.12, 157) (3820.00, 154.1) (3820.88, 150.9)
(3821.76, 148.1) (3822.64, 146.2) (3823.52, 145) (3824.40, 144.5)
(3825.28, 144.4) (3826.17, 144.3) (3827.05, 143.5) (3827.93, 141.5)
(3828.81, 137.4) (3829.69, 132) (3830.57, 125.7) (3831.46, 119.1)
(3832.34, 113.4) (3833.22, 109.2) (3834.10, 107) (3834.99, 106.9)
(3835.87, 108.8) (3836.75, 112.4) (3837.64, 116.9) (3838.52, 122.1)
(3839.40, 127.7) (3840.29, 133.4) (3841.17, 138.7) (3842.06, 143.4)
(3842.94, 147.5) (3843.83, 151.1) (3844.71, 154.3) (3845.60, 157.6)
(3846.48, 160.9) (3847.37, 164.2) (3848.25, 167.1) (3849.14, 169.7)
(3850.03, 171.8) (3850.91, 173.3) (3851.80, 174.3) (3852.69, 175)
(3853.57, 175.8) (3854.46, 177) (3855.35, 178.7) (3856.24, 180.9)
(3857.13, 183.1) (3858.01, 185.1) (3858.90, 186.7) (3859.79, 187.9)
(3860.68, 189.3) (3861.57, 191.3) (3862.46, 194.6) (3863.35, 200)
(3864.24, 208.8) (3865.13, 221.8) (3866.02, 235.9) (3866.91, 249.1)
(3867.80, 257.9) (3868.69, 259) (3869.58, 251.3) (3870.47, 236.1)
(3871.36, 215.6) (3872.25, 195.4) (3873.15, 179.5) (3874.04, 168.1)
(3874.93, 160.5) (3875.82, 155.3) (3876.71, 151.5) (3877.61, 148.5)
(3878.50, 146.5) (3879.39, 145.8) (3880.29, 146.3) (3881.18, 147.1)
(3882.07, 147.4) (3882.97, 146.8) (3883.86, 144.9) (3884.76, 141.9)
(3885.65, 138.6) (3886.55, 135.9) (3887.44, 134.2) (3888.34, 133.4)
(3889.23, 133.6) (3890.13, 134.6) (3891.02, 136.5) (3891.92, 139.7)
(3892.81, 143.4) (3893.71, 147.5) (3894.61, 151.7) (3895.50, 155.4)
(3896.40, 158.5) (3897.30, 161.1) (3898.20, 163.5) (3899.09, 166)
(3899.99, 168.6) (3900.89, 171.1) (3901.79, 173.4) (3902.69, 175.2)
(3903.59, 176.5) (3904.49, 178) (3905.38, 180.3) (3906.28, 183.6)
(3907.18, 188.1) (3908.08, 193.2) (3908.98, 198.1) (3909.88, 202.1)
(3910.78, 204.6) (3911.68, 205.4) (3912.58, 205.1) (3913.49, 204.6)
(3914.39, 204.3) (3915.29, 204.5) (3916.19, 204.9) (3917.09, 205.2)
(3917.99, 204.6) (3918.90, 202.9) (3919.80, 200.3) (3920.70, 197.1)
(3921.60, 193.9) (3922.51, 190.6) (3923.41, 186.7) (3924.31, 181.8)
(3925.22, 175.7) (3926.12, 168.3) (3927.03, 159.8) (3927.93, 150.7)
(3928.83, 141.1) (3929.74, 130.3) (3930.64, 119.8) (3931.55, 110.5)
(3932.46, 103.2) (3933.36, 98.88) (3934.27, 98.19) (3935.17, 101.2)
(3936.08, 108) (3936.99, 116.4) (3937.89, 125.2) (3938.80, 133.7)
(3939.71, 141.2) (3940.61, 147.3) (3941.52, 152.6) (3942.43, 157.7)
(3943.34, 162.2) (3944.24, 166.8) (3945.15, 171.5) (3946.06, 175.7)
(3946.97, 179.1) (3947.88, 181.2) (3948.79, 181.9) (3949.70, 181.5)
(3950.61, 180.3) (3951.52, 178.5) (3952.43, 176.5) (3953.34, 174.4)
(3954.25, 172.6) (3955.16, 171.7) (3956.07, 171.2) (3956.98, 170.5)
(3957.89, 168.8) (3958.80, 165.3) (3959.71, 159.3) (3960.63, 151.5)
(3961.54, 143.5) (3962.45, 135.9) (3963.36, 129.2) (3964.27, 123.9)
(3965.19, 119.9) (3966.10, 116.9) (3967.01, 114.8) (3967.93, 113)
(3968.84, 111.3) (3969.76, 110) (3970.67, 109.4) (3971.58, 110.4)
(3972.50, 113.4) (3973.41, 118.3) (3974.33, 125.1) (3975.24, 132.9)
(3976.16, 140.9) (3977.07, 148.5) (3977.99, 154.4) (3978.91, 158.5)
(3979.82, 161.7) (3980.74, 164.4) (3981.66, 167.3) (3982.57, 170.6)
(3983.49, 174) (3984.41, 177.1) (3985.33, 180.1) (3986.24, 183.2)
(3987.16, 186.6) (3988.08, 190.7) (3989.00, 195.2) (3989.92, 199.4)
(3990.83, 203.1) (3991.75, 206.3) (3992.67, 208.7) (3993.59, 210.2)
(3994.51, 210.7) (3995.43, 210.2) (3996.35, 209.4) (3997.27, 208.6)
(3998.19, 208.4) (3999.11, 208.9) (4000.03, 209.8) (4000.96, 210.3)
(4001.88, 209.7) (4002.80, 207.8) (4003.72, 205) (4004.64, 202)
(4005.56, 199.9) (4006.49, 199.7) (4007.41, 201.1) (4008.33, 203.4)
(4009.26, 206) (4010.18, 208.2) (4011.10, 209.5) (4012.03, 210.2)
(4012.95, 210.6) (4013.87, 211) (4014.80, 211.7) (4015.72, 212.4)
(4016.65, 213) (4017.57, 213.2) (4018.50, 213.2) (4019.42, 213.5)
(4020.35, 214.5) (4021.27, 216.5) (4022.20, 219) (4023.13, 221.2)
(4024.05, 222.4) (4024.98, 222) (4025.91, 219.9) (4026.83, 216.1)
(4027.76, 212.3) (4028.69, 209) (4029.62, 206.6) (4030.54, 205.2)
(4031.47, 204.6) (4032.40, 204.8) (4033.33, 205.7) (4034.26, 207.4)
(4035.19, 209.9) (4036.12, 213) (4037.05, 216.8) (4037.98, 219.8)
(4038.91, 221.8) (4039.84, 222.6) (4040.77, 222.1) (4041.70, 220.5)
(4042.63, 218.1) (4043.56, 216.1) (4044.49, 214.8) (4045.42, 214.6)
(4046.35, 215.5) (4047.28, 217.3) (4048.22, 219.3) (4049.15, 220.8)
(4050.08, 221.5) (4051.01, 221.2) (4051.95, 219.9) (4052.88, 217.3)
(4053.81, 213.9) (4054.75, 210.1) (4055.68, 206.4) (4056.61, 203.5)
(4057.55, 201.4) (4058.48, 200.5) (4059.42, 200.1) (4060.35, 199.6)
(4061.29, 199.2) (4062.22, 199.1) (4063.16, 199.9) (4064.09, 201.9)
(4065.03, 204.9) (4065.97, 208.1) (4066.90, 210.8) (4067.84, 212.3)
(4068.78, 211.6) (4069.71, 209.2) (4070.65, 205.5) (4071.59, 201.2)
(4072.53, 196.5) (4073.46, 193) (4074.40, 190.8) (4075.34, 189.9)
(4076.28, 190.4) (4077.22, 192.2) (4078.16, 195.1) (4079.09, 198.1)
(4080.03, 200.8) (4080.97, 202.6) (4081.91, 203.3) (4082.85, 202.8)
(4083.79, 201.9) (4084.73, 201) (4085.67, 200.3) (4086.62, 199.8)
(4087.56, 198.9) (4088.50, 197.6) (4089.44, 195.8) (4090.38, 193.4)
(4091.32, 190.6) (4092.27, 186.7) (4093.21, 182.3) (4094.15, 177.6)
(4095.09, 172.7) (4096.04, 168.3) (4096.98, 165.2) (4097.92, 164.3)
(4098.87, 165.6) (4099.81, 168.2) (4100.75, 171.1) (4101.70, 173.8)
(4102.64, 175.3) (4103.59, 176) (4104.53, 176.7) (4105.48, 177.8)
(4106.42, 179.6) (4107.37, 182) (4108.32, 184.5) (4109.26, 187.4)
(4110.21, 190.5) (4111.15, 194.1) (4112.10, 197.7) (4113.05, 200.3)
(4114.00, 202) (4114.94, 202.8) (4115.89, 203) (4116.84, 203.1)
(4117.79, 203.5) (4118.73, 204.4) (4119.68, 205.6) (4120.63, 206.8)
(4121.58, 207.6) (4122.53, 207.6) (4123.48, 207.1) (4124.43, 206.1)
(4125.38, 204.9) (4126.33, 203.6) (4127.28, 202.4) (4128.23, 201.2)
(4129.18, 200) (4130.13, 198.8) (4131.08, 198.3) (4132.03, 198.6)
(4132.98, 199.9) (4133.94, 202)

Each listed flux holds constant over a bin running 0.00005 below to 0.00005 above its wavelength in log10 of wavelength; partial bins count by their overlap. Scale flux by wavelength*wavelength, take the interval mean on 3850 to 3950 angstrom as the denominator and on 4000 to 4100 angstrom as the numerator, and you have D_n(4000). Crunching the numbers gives 1.29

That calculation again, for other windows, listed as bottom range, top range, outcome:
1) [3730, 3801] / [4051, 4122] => 1.63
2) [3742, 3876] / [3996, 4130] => 1.53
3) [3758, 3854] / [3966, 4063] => 1.52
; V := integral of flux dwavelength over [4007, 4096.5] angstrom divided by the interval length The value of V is 207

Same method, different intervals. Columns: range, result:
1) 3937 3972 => 151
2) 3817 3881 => 164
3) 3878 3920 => 169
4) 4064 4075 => 204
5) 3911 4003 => 165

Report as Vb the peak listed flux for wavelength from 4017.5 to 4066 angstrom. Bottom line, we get 222.6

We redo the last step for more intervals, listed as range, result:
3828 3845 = 154.3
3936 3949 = 181.9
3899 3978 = 205.4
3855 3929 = 259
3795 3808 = 149.4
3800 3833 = 161.1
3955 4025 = 222.4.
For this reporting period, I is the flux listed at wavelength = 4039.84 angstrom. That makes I 222.6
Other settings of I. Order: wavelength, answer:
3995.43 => 210.2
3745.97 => 111.2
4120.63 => 206.8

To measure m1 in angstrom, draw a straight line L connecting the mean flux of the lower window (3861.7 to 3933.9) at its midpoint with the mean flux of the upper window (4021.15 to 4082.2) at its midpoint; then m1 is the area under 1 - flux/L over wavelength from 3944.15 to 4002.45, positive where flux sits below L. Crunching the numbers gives 7.5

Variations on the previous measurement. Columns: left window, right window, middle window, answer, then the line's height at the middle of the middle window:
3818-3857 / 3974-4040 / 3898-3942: 1.1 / 172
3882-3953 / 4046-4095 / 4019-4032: -1.6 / 191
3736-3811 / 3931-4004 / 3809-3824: -1.6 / 141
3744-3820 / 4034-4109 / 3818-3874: -4.5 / 153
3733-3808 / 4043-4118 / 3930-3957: 3.2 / 170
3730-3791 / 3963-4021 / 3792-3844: 5.0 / 153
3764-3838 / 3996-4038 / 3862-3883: -3.6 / 163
